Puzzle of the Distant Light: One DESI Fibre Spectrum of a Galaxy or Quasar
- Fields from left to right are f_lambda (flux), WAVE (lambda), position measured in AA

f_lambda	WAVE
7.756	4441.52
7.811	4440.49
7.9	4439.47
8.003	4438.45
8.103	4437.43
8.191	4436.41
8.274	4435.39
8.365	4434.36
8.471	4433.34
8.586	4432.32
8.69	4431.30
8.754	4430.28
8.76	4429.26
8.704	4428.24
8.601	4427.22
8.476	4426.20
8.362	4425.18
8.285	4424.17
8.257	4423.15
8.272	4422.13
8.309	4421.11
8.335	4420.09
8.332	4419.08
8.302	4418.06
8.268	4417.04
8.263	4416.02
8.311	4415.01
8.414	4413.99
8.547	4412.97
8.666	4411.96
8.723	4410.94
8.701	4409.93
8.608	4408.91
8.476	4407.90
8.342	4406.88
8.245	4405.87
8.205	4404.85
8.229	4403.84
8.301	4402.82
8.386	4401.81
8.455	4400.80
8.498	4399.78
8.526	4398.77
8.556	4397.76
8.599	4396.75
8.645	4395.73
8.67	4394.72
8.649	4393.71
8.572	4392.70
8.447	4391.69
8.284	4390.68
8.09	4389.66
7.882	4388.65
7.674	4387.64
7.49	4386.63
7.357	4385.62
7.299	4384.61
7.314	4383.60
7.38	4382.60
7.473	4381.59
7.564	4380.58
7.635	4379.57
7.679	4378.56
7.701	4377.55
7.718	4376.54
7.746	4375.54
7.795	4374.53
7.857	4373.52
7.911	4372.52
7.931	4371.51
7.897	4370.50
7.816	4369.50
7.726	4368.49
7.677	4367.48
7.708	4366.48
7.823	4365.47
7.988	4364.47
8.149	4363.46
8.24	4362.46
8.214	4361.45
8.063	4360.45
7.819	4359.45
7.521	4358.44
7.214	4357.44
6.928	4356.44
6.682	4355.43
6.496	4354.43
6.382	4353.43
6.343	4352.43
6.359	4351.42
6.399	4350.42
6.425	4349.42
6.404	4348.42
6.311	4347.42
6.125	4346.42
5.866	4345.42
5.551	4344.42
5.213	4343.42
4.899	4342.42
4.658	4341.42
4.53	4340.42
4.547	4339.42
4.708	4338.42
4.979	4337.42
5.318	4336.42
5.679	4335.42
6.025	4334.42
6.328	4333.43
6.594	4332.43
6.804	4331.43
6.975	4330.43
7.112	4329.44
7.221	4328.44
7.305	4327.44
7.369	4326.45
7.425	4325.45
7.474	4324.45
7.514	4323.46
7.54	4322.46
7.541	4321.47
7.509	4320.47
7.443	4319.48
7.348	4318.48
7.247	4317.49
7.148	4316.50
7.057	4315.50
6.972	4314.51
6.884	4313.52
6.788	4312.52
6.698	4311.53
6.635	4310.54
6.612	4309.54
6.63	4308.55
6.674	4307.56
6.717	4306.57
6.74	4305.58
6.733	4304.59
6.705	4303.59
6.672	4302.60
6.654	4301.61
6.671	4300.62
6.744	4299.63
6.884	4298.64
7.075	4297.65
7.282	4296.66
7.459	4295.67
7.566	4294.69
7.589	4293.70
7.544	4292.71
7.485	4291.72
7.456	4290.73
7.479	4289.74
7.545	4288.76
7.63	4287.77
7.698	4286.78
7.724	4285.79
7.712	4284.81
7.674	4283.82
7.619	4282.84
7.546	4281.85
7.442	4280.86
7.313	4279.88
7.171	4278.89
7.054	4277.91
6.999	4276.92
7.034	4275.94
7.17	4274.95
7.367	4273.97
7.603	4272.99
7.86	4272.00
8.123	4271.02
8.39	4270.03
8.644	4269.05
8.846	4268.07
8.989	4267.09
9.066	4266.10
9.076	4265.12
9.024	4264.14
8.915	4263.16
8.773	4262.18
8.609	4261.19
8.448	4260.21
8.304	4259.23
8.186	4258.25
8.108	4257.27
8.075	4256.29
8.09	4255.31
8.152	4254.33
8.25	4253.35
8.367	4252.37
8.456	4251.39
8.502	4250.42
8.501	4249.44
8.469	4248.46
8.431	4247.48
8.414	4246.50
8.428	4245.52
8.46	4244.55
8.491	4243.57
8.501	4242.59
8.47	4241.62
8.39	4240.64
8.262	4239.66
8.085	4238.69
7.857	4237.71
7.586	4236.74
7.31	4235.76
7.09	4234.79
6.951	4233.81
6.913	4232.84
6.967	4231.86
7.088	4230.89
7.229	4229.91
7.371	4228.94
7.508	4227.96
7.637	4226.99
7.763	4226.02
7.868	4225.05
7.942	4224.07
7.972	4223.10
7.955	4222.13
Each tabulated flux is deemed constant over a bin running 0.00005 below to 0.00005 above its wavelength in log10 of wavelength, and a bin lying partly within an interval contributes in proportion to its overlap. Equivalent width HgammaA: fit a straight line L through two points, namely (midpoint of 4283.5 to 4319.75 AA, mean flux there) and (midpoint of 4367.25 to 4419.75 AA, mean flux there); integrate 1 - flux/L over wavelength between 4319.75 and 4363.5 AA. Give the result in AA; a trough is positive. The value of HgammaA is 5.8 AA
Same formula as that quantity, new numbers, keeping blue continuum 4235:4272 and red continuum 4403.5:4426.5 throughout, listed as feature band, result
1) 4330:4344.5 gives 5.0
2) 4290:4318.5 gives 4.8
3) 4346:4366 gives 3.1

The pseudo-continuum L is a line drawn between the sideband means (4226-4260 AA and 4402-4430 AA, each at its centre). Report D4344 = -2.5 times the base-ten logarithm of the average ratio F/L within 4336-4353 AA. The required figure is 0.42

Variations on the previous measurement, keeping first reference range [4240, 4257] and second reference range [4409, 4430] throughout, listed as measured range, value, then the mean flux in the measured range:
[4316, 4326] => 0.136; 7.42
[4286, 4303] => 0.156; 7.27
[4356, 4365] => 0.083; 7.81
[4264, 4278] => 0.039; 8.09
